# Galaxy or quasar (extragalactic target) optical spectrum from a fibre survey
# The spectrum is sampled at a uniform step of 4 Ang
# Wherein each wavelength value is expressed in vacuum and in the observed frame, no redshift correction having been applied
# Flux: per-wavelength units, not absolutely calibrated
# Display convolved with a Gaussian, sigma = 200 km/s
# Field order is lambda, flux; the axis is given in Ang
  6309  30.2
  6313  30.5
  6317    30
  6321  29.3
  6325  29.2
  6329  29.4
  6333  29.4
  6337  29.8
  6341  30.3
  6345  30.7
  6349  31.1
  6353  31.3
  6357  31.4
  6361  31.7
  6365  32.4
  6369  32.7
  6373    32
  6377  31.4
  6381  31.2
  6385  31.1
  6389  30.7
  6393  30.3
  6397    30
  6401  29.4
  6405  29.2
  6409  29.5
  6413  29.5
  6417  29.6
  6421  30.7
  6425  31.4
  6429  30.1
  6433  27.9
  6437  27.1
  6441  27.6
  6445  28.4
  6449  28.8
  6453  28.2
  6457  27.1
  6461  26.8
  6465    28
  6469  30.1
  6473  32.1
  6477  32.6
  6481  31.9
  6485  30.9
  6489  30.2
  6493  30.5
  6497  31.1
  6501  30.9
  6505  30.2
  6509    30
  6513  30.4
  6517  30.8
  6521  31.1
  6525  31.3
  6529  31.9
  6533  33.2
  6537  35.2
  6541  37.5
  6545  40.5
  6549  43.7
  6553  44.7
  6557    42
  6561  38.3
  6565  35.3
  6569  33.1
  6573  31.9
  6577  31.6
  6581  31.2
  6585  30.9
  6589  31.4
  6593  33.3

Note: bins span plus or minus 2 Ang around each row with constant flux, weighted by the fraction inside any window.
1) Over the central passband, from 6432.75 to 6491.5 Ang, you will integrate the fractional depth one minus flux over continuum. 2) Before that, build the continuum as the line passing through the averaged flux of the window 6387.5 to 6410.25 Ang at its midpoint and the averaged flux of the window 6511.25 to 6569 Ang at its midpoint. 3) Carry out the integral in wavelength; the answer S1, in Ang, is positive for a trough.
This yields 6.1 Ang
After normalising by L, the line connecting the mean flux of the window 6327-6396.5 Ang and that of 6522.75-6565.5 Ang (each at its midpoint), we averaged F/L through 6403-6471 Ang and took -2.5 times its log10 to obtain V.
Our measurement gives 0.17 mag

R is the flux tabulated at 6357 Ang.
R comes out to 31.4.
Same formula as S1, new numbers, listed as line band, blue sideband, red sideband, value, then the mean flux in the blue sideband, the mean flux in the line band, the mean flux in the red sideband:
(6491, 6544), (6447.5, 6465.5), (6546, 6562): 6.9 Ang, 27.7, 32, 42.3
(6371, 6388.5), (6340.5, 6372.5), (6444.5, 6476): -0.2 Ang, 31.5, 31.4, 28.8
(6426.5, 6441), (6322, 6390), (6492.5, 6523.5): 1.1 Ang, 30.9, 28.4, 30.6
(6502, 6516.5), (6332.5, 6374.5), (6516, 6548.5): 1.6 Ang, 31.2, 30.3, 34.5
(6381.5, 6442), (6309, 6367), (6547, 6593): 4.6 Ang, 30.5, 29.7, 35.7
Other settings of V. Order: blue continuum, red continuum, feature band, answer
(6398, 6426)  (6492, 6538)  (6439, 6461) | 0.093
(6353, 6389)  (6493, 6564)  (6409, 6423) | 0.093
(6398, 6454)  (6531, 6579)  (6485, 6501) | 0.091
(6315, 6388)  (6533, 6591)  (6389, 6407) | 0.075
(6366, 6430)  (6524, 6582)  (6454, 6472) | 0.168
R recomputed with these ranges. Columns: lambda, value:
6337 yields 29.8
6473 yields 32.1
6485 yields 30.9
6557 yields 42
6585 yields 30.9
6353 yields 31.3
